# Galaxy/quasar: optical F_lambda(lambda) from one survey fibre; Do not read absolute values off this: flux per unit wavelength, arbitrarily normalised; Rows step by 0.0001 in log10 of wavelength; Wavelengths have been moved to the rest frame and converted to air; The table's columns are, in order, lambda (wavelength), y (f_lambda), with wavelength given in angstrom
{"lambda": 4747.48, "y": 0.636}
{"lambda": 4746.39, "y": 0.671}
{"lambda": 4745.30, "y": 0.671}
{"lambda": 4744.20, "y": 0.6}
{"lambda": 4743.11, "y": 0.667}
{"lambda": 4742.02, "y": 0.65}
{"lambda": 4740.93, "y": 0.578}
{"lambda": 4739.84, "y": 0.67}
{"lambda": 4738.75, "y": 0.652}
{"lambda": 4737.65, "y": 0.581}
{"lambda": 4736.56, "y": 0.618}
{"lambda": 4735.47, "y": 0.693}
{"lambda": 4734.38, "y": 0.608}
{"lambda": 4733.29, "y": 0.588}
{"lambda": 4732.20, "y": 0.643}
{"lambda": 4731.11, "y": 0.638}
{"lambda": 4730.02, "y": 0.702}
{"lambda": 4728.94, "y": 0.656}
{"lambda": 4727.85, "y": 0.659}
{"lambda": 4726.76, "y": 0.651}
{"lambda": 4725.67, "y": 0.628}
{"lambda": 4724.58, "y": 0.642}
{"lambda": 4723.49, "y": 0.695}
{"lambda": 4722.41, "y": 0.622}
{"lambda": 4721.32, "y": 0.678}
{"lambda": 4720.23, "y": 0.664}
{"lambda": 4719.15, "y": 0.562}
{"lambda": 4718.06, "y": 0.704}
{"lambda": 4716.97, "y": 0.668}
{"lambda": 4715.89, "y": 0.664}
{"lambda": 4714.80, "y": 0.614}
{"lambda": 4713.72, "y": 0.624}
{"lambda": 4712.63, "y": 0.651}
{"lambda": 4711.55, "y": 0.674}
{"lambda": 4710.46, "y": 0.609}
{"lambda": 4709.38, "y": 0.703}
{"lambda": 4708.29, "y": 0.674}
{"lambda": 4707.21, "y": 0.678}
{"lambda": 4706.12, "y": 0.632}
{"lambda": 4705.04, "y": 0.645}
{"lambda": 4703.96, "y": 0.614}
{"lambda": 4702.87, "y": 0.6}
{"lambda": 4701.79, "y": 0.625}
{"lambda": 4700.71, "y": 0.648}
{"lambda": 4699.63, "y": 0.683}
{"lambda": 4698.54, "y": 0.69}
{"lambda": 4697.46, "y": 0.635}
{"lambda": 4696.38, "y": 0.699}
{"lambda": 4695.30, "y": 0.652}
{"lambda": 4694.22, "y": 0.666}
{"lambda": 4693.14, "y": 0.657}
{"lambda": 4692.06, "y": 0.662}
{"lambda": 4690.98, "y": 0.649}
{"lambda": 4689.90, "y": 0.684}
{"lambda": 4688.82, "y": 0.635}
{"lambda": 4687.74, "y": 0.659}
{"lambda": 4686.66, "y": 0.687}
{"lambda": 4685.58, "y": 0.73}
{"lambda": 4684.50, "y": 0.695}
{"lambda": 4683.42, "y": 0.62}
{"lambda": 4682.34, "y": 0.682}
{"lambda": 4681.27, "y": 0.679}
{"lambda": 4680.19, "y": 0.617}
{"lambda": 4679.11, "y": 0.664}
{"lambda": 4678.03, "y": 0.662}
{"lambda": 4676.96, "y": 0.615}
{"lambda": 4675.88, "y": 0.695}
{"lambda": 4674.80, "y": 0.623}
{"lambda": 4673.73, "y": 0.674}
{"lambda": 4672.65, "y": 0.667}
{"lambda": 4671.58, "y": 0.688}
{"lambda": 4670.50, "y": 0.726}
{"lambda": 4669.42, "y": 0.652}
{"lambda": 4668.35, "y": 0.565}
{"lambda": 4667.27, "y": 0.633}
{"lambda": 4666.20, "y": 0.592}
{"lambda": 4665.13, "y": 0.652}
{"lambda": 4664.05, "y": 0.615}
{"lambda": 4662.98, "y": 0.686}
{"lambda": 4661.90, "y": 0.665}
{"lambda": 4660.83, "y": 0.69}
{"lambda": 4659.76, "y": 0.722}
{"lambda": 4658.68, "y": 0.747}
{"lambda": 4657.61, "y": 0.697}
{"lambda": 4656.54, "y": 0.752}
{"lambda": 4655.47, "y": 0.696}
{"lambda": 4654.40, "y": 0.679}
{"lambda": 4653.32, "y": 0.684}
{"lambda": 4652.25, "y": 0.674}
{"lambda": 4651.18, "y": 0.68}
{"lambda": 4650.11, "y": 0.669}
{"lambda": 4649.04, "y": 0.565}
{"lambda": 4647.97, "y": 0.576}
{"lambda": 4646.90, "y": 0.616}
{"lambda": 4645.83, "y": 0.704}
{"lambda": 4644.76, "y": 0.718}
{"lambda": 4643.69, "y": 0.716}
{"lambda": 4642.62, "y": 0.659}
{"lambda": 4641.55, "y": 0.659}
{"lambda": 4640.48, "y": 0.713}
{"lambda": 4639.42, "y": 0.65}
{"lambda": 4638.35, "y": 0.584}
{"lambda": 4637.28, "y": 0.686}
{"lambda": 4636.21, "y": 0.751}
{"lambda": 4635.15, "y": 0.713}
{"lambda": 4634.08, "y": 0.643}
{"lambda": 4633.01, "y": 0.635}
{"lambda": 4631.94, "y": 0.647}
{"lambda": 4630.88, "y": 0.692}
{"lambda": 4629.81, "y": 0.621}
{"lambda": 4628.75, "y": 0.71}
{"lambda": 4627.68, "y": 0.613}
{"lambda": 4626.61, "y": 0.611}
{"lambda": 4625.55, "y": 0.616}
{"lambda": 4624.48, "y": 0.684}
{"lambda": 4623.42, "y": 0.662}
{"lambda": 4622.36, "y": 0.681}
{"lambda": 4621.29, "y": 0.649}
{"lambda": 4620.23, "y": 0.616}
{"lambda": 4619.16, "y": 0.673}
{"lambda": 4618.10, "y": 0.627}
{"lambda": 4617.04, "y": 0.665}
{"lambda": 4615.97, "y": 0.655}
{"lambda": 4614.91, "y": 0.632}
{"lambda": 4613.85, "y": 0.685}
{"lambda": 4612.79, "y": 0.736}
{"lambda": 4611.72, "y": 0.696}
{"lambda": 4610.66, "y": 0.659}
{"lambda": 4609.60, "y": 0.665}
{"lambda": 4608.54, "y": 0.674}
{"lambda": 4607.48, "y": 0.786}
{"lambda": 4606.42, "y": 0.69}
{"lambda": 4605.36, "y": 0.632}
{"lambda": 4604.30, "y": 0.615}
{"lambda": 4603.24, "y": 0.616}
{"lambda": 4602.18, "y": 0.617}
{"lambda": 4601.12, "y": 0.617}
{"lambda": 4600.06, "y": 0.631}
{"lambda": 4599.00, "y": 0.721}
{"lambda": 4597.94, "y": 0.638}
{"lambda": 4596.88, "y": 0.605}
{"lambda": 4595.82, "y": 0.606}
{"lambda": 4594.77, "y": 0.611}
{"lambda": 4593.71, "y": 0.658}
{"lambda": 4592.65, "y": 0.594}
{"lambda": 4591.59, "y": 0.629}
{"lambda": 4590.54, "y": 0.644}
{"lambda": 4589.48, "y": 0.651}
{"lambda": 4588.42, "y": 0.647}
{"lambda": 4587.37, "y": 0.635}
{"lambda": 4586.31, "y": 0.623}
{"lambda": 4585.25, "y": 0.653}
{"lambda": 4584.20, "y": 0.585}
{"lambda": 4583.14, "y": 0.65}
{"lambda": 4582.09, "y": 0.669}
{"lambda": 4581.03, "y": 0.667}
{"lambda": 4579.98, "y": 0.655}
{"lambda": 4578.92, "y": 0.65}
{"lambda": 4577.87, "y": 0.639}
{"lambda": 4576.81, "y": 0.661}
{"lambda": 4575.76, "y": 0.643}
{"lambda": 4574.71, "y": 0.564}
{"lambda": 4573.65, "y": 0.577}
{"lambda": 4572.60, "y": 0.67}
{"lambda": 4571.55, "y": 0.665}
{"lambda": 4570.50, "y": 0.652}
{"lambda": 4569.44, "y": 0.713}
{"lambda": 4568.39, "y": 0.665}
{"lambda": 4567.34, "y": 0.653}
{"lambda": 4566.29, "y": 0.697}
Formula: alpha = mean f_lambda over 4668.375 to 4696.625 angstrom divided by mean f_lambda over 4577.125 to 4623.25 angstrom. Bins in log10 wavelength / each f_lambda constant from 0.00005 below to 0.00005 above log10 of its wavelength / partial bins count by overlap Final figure 1.02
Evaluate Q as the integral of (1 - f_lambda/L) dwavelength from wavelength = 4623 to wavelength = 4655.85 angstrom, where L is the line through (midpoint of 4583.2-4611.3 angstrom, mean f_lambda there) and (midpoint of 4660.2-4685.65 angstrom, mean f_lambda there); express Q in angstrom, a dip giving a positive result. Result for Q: -0.6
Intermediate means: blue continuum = 0.643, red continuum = 0.657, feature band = 0.662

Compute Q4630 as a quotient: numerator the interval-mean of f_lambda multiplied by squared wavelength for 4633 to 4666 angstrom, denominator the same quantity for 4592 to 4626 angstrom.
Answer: 1.05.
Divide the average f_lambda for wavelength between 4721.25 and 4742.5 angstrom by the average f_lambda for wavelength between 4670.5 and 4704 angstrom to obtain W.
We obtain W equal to 0.97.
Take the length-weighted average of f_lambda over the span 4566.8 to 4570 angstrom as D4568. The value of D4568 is 0.676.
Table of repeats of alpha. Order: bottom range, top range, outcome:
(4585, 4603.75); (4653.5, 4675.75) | 1.06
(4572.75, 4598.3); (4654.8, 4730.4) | 1.05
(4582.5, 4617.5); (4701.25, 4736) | 1.00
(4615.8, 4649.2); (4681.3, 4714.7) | 1.00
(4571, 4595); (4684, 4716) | 1.03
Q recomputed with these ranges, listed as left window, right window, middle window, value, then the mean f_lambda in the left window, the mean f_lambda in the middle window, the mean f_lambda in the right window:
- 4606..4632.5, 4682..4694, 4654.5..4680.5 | 0.02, 0.666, 0.667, 0.668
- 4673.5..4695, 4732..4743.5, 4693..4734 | -0.36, 0.663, 0.651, 0.631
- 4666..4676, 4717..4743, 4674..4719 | -0.61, 0.652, 0.657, 0.644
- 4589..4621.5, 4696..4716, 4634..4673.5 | -1.18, 0.651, 0.67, 0.65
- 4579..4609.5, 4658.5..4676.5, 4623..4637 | -0.19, 0.644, 0.662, 0.662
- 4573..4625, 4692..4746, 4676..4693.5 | -0.42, 0.648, 0.663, 0.648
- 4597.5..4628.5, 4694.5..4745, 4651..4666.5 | -0.72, 0.658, 0.683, 0.646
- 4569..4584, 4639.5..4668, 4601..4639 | -0.02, 0.646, 0.66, 0.671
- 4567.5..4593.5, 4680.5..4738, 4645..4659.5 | -0.58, 0.642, 0.674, 0.653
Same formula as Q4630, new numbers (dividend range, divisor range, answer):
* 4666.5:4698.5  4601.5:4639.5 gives 1.03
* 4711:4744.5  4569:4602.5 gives 1.07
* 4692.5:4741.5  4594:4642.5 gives 1.03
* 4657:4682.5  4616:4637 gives 1.03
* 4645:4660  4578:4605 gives 1.09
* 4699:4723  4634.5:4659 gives 0.98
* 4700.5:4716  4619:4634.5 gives 1.03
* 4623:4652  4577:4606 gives 1.06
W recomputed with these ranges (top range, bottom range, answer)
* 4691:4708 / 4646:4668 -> 0.98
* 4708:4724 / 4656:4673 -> 0.97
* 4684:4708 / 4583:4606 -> 1.05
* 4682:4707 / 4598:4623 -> 0.99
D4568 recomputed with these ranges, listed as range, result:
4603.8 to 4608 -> 0.681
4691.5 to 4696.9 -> 0.667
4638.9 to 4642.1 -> 0.675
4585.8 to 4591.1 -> 0.64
